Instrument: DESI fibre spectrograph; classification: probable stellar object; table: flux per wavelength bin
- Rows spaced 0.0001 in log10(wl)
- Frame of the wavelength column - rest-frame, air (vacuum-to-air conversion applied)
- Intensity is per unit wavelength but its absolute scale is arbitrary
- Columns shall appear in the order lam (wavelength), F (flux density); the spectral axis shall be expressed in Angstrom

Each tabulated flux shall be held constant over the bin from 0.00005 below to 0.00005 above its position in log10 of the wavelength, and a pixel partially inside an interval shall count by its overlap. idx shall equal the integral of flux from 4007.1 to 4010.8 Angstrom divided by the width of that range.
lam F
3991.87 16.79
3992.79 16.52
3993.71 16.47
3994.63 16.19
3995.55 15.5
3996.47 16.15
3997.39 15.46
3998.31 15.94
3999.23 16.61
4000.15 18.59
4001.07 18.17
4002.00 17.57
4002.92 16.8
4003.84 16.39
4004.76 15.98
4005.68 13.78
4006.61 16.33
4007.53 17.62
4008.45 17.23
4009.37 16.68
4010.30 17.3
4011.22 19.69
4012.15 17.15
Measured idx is 17.2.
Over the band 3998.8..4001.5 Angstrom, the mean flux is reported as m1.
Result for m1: 17.8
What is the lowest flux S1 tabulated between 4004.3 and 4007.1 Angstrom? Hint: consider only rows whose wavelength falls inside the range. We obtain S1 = 13.78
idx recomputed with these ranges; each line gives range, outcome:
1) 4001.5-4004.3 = 16.9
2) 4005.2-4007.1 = 15.1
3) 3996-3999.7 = 16.1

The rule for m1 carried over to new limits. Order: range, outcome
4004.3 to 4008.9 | 16.2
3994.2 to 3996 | 15.8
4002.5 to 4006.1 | 15.8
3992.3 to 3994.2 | 16.5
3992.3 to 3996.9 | 16.2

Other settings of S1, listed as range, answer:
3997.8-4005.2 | 15.94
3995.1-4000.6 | 15.46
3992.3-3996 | 15.5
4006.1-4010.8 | 16.33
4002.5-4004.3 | 16.39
